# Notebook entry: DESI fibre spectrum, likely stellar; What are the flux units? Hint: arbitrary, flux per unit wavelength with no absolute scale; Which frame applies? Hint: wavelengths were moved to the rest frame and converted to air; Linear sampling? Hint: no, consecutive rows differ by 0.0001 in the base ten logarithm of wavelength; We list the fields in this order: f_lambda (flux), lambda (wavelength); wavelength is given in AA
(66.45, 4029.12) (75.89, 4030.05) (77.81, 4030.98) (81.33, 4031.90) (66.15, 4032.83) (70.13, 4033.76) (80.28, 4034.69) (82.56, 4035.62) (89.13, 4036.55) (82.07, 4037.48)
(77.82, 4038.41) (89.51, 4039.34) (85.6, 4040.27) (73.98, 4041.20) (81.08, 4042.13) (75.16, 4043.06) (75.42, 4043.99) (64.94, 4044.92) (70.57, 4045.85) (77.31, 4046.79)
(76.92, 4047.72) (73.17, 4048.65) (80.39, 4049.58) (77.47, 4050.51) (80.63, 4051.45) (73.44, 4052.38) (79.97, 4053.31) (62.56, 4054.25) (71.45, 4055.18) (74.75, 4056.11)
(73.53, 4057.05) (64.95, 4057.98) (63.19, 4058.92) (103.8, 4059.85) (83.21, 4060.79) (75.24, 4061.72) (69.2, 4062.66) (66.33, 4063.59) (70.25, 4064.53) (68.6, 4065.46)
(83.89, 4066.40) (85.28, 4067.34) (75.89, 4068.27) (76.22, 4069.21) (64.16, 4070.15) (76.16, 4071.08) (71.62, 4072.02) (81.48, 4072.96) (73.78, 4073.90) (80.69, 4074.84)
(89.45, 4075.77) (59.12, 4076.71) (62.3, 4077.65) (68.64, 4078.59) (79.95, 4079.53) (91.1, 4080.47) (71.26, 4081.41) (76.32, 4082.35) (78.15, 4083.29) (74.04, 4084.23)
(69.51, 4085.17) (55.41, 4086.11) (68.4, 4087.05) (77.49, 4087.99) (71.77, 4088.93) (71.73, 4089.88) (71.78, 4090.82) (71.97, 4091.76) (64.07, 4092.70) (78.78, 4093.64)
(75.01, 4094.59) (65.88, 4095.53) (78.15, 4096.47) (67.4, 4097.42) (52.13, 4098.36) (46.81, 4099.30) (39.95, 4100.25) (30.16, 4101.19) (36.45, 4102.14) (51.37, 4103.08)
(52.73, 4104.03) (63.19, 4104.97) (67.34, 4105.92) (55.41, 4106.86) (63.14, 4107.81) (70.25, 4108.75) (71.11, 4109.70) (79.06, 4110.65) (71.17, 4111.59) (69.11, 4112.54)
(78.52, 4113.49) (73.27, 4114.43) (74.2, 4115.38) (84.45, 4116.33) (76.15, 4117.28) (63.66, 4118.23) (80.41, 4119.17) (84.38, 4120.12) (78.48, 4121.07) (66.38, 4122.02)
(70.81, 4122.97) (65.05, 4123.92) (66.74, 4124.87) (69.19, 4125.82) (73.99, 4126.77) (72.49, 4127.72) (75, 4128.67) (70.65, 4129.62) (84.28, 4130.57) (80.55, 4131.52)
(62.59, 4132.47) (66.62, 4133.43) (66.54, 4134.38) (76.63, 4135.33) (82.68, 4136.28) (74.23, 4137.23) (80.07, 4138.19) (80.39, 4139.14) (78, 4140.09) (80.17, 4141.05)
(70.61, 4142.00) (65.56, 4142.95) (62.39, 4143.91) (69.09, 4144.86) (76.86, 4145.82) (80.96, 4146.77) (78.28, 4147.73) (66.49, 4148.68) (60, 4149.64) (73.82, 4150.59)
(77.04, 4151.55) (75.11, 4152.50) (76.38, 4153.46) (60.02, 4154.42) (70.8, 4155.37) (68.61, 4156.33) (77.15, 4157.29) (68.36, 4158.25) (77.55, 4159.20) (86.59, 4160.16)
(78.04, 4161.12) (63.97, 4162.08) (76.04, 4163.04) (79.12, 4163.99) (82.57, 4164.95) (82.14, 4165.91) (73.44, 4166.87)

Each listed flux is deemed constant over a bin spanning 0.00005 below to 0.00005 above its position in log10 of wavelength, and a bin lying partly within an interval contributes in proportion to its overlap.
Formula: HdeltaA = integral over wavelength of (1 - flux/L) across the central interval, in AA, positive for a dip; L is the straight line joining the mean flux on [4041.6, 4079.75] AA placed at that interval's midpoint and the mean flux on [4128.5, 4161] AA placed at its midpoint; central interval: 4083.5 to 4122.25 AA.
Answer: 3.8 AA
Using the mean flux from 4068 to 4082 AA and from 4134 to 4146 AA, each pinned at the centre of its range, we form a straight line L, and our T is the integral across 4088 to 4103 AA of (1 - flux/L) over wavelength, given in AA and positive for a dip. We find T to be 2.59 AA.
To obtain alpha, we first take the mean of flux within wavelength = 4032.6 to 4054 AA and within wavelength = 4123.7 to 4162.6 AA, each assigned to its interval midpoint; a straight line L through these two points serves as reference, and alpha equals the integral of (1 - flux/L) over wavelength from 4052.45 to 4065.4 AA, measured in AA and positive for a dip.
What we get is 0.5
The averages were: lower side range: 77.5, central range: 73.6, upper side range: 73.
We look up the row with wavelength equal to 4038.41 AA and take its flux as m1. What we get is 77.82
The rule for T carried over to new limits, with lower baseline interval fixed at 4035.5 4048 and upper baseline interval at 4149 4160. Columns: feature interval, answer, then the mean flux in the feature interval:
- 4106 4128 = 0.6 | 72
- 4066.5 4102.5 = 3.2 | 69.4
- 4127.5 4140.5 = -0.4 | 75.1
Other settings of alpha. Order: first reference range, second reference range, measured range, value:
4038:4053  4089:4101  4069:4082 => -1.0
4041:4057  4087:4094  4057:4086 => -0.6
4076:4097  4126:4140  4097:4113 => 3.3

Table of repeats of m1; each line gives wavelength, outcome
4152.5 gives 75.11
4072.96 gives 81.48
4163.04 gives 76.04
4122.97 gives 70.81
